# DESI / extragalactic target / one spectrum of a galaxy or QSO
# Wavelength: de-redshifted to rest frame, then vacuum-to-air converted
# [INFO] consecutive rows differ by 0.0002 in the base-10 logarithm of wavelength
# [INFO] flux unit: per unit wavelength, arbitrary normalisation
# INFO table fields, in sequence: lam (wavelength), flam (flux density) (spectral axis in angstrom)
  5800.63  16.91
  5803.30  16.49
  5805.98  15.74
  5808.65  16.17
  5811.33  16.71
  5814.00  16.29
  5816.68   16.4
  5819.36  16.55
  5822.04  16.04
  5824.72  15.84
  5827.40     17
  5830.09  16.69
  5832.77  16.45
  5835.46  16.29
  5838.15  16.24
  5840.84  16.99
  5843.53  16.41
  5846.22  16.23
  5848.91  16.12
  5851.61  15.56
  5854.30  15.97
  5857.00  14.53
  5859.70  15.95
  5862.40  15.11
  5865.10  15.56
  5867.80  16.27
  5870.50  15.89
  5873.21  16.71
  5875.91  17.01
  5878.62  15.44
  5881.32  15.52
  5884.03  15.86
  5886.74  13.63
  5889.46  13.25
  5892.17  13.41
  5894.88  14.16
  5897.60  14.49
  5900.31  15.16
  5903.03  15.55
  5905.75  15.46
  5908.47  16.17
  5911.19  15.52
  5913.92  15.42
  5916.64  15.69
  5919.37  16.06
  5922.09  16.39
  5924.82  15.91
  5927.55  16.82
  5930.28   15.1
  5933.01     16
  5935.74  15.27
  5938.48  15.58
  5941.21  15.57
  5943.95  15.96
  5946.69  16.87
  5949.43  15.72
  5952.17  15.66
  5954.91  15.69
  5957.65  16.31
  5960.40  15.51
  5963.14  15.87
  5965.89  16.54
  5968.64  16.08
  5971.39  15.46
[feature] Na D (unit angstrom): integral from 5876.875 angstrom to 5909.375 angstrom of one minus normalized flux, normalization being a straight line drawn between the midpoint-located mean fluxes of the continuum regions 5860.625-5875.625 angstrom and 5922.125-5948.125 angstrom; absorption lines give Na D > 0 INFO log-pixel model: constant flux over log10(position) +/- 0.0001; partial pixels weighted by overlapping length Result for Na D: 2.3 angstrom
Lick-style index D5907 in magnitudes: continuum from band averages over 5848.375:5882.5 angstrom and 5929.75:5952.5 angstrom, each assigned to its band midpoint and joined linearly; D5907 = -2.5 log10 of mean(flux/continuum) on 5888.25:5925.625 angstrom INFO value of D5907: 0.04 mag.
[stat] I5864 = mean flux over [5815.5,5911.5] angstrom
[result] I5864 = 15.7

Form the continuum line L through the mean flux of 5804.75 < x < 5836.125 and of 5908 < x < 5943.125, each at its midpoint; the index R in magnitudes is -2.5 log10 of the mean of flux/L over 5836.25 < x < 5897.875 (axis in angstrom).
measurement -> 0.041 mag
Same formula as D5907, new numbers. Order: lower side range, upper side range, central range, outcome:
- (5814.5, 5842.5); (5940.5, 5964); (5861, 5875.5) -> 0.02 mag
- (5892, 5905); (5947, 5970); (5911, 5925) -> -0.05 mag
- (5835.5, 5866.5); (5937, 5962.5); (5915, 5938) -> 0.00 mag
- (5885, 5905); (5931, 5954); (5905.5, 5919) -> -0.06 mag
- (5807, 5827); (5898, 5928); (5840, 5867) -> 0.02 mag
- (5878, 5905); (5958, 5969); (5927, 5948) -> -0.02 mag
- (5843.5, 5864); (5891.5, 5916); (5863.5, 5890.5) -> -0.01 mag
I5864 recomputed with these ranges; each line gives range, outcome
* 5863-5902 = 15.2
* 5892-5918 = 15.2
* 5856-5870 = 15.5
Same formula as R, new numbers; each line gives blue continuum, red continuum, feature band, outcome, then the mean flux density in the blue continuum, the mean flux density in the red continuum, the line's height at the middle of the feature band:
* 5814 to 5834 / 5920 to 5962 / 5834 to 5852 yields 0.00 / 16.4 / 15.9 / 16.3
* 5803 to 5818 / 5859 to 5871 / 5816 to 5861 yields -0.01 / 16.3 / 15.7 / 16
